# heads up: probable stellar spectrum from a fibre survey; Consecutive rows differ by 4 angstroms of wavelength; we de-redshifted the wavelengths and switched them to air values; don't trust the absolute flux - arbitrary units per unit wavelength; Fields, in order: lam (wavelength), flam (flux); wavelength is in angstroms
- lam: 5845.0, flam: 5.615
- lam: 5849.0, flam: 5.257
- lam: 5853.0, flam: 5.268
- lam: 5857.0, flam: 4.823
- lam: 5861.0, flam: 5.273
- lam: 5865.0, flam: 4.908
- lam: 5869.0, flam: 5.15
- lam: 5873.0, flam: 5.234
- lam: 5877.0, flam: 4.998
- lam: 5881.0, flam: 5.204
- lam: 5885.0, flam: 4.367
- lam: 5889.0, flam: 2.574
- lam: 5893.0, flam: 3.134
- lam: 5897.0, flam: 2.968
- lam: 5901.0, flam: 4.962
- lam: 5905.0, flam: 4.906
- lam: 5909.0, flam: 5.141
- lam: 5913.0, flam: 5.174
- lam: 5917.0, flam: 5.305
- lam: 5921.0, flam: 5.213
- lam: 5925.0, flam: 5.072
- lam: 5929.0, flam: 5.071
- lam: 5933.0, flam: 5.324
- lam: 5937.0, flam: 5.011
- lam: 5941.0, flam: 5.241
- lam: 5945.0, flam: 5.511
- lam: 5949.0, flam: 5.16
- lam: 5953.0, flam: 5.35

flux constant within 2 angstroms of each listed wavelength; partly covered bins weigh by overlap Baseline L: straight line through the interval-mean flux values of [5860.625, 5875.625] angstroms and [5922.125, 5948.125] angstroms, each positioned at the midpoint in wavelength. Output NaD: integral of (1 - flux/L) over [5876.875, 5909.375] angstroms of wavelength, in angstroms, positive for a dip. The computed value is 6.2 angstroms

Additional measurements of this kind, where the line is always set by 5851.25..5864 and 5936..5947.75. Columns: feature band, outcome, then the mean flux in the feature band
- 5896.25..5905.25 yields 1.5 angstroms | 4.34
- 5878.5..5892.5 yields 3.2 angstroms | 3.98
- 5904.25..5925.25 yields 0.2 angstroms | 5.15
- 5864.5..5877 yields 0.1 angstroms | 5.1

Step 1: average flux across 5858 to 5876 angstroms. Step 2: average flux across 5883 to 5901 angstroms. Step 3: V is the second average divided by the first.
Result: 0.67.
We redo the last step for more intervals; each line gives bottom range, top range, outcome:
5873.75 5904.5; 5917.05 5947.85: 1.26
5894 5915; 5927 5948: 1.15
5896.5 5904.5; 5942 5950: 1.24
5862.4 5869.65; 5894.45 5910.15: 0.88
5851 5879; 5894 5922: 0.93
